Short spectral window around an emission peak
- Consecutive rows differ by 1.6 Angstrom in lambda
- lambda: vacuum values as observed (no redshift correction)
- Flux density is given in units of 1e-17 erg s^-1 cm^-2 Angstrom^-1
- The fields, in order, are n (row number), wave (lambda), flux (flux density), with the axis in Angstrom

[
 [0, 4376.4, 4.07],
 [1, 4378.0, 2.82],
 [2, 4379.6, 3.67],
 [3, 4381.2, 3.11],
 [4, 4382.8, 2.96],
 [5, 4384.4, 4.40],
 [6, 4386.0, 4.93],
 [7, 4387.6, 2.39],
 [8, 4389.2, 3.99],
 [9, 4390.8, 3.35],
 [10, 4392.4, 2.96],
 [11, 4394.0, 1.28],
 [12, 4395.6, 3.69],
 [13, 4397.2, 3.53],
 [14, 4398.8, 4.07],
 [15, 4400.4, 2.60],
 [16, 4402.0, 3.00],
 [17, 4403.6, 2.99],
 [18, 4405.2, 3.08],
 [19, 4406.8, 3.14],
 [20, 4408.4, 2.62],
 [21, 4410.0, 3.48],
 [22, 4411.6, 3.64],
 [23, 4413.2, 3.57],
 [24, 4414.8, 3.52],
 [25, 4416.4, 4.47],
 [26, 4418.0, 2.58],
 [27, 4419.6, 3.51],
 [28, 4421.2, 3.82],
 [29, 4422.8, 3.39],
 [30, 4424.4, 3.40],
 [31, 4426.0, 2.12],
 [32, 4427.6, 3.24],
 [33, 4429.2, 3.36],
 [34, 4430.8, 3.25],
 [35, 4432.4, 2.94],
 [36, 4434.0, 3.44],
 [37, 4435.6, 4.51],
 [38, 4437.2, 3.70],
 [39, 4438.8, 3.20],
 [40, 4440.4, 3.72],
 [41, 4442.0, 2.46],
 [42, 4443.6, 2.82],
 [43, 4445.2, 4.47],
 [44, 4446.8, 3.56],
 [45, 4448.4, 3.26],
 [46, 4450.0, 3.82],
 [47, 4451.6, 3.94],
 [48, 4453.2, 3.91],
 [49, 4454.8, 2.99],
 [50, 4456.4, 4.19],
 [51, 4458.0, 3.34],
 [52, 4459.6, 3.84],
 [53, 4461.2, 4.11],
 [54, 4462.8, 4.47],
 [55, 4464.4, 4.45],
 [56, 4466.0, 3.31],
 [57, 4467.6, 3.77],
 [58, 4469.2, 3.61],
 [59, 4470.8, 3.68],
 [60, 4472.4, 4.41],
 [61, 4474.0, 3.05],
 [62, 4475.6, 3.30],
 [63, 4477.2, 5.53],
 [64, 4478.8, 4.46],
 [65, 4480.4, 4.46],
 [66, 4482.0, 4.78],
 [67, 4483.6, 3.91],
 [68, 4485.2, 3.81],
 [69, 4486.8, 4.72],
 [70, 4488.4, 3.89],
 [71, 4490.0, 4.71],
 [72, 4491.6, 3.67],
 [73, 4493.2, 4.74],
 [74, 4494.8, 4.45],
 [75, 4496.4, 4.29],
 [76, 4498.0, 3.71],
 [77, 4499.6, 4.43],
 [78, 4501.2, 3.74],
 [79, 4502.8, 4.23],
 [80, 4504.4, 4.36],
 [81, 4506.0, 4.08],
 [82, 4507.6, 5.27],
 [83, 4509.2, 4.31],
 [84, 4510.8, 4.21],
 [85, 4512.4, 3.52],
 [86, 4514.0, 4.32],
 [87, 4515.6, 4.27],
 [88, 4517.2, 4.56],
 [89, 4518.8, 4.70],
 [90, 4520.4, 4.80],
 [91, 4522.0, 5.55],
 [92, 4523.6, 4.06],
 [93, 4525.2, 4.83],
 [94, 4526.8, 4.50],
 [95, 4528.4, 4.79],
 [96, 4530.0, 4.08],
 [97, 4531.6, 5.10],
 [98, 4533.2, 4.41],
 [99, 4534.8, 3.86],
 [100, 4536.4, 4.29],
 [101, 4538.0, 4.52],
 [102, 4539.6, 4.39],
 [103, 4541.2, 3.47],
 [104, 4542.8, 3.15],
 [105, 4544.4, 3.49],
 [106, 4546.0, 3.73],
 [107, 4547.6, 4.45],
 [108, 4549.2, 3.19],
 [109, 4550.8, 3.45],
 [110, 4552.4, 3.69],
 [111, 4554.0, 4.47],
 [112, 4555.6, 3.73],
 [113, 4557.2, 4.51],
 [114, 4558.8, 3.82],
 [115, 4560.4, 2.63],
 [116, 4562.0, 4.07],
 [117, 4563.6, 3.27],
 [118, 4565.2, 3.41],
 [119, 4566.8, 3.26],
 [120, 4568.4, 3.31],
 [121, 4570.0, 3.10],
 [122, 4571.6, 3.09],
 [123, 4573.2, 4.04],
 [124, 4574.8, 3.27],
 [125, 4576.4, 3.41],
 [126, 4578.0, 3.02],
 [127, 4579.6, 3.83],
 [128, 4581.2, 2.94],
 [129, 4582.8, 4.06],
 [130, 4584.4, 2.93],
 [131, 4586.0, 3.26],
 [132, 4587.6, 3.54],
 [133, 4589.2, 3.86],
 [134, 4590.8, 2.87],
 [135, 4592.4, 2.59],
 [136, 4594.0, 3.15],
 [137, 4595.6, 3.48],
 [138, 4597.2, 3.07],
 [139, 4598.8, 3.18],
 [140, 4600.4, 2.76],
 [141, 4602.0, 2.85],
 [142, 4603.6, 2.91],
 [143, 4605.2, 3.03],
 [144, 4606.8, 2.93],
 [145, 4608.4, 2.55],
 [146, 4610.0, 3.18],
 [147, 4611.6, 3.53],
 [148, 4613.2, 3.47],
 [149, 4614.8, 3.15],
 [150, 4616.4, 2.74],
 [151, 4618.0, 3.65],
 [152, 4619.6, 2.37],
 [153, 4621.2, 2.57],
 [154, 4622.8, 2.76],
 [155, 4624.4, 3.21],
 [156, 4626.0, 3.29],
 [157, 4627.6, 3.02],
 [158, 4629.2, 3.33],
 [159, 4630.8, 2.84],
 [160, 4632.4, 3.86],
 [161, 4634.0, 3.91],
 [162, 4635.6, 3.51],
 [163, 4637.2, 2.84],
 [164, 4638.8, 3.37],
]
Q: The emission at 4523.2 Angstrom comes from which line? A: C III] 1909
